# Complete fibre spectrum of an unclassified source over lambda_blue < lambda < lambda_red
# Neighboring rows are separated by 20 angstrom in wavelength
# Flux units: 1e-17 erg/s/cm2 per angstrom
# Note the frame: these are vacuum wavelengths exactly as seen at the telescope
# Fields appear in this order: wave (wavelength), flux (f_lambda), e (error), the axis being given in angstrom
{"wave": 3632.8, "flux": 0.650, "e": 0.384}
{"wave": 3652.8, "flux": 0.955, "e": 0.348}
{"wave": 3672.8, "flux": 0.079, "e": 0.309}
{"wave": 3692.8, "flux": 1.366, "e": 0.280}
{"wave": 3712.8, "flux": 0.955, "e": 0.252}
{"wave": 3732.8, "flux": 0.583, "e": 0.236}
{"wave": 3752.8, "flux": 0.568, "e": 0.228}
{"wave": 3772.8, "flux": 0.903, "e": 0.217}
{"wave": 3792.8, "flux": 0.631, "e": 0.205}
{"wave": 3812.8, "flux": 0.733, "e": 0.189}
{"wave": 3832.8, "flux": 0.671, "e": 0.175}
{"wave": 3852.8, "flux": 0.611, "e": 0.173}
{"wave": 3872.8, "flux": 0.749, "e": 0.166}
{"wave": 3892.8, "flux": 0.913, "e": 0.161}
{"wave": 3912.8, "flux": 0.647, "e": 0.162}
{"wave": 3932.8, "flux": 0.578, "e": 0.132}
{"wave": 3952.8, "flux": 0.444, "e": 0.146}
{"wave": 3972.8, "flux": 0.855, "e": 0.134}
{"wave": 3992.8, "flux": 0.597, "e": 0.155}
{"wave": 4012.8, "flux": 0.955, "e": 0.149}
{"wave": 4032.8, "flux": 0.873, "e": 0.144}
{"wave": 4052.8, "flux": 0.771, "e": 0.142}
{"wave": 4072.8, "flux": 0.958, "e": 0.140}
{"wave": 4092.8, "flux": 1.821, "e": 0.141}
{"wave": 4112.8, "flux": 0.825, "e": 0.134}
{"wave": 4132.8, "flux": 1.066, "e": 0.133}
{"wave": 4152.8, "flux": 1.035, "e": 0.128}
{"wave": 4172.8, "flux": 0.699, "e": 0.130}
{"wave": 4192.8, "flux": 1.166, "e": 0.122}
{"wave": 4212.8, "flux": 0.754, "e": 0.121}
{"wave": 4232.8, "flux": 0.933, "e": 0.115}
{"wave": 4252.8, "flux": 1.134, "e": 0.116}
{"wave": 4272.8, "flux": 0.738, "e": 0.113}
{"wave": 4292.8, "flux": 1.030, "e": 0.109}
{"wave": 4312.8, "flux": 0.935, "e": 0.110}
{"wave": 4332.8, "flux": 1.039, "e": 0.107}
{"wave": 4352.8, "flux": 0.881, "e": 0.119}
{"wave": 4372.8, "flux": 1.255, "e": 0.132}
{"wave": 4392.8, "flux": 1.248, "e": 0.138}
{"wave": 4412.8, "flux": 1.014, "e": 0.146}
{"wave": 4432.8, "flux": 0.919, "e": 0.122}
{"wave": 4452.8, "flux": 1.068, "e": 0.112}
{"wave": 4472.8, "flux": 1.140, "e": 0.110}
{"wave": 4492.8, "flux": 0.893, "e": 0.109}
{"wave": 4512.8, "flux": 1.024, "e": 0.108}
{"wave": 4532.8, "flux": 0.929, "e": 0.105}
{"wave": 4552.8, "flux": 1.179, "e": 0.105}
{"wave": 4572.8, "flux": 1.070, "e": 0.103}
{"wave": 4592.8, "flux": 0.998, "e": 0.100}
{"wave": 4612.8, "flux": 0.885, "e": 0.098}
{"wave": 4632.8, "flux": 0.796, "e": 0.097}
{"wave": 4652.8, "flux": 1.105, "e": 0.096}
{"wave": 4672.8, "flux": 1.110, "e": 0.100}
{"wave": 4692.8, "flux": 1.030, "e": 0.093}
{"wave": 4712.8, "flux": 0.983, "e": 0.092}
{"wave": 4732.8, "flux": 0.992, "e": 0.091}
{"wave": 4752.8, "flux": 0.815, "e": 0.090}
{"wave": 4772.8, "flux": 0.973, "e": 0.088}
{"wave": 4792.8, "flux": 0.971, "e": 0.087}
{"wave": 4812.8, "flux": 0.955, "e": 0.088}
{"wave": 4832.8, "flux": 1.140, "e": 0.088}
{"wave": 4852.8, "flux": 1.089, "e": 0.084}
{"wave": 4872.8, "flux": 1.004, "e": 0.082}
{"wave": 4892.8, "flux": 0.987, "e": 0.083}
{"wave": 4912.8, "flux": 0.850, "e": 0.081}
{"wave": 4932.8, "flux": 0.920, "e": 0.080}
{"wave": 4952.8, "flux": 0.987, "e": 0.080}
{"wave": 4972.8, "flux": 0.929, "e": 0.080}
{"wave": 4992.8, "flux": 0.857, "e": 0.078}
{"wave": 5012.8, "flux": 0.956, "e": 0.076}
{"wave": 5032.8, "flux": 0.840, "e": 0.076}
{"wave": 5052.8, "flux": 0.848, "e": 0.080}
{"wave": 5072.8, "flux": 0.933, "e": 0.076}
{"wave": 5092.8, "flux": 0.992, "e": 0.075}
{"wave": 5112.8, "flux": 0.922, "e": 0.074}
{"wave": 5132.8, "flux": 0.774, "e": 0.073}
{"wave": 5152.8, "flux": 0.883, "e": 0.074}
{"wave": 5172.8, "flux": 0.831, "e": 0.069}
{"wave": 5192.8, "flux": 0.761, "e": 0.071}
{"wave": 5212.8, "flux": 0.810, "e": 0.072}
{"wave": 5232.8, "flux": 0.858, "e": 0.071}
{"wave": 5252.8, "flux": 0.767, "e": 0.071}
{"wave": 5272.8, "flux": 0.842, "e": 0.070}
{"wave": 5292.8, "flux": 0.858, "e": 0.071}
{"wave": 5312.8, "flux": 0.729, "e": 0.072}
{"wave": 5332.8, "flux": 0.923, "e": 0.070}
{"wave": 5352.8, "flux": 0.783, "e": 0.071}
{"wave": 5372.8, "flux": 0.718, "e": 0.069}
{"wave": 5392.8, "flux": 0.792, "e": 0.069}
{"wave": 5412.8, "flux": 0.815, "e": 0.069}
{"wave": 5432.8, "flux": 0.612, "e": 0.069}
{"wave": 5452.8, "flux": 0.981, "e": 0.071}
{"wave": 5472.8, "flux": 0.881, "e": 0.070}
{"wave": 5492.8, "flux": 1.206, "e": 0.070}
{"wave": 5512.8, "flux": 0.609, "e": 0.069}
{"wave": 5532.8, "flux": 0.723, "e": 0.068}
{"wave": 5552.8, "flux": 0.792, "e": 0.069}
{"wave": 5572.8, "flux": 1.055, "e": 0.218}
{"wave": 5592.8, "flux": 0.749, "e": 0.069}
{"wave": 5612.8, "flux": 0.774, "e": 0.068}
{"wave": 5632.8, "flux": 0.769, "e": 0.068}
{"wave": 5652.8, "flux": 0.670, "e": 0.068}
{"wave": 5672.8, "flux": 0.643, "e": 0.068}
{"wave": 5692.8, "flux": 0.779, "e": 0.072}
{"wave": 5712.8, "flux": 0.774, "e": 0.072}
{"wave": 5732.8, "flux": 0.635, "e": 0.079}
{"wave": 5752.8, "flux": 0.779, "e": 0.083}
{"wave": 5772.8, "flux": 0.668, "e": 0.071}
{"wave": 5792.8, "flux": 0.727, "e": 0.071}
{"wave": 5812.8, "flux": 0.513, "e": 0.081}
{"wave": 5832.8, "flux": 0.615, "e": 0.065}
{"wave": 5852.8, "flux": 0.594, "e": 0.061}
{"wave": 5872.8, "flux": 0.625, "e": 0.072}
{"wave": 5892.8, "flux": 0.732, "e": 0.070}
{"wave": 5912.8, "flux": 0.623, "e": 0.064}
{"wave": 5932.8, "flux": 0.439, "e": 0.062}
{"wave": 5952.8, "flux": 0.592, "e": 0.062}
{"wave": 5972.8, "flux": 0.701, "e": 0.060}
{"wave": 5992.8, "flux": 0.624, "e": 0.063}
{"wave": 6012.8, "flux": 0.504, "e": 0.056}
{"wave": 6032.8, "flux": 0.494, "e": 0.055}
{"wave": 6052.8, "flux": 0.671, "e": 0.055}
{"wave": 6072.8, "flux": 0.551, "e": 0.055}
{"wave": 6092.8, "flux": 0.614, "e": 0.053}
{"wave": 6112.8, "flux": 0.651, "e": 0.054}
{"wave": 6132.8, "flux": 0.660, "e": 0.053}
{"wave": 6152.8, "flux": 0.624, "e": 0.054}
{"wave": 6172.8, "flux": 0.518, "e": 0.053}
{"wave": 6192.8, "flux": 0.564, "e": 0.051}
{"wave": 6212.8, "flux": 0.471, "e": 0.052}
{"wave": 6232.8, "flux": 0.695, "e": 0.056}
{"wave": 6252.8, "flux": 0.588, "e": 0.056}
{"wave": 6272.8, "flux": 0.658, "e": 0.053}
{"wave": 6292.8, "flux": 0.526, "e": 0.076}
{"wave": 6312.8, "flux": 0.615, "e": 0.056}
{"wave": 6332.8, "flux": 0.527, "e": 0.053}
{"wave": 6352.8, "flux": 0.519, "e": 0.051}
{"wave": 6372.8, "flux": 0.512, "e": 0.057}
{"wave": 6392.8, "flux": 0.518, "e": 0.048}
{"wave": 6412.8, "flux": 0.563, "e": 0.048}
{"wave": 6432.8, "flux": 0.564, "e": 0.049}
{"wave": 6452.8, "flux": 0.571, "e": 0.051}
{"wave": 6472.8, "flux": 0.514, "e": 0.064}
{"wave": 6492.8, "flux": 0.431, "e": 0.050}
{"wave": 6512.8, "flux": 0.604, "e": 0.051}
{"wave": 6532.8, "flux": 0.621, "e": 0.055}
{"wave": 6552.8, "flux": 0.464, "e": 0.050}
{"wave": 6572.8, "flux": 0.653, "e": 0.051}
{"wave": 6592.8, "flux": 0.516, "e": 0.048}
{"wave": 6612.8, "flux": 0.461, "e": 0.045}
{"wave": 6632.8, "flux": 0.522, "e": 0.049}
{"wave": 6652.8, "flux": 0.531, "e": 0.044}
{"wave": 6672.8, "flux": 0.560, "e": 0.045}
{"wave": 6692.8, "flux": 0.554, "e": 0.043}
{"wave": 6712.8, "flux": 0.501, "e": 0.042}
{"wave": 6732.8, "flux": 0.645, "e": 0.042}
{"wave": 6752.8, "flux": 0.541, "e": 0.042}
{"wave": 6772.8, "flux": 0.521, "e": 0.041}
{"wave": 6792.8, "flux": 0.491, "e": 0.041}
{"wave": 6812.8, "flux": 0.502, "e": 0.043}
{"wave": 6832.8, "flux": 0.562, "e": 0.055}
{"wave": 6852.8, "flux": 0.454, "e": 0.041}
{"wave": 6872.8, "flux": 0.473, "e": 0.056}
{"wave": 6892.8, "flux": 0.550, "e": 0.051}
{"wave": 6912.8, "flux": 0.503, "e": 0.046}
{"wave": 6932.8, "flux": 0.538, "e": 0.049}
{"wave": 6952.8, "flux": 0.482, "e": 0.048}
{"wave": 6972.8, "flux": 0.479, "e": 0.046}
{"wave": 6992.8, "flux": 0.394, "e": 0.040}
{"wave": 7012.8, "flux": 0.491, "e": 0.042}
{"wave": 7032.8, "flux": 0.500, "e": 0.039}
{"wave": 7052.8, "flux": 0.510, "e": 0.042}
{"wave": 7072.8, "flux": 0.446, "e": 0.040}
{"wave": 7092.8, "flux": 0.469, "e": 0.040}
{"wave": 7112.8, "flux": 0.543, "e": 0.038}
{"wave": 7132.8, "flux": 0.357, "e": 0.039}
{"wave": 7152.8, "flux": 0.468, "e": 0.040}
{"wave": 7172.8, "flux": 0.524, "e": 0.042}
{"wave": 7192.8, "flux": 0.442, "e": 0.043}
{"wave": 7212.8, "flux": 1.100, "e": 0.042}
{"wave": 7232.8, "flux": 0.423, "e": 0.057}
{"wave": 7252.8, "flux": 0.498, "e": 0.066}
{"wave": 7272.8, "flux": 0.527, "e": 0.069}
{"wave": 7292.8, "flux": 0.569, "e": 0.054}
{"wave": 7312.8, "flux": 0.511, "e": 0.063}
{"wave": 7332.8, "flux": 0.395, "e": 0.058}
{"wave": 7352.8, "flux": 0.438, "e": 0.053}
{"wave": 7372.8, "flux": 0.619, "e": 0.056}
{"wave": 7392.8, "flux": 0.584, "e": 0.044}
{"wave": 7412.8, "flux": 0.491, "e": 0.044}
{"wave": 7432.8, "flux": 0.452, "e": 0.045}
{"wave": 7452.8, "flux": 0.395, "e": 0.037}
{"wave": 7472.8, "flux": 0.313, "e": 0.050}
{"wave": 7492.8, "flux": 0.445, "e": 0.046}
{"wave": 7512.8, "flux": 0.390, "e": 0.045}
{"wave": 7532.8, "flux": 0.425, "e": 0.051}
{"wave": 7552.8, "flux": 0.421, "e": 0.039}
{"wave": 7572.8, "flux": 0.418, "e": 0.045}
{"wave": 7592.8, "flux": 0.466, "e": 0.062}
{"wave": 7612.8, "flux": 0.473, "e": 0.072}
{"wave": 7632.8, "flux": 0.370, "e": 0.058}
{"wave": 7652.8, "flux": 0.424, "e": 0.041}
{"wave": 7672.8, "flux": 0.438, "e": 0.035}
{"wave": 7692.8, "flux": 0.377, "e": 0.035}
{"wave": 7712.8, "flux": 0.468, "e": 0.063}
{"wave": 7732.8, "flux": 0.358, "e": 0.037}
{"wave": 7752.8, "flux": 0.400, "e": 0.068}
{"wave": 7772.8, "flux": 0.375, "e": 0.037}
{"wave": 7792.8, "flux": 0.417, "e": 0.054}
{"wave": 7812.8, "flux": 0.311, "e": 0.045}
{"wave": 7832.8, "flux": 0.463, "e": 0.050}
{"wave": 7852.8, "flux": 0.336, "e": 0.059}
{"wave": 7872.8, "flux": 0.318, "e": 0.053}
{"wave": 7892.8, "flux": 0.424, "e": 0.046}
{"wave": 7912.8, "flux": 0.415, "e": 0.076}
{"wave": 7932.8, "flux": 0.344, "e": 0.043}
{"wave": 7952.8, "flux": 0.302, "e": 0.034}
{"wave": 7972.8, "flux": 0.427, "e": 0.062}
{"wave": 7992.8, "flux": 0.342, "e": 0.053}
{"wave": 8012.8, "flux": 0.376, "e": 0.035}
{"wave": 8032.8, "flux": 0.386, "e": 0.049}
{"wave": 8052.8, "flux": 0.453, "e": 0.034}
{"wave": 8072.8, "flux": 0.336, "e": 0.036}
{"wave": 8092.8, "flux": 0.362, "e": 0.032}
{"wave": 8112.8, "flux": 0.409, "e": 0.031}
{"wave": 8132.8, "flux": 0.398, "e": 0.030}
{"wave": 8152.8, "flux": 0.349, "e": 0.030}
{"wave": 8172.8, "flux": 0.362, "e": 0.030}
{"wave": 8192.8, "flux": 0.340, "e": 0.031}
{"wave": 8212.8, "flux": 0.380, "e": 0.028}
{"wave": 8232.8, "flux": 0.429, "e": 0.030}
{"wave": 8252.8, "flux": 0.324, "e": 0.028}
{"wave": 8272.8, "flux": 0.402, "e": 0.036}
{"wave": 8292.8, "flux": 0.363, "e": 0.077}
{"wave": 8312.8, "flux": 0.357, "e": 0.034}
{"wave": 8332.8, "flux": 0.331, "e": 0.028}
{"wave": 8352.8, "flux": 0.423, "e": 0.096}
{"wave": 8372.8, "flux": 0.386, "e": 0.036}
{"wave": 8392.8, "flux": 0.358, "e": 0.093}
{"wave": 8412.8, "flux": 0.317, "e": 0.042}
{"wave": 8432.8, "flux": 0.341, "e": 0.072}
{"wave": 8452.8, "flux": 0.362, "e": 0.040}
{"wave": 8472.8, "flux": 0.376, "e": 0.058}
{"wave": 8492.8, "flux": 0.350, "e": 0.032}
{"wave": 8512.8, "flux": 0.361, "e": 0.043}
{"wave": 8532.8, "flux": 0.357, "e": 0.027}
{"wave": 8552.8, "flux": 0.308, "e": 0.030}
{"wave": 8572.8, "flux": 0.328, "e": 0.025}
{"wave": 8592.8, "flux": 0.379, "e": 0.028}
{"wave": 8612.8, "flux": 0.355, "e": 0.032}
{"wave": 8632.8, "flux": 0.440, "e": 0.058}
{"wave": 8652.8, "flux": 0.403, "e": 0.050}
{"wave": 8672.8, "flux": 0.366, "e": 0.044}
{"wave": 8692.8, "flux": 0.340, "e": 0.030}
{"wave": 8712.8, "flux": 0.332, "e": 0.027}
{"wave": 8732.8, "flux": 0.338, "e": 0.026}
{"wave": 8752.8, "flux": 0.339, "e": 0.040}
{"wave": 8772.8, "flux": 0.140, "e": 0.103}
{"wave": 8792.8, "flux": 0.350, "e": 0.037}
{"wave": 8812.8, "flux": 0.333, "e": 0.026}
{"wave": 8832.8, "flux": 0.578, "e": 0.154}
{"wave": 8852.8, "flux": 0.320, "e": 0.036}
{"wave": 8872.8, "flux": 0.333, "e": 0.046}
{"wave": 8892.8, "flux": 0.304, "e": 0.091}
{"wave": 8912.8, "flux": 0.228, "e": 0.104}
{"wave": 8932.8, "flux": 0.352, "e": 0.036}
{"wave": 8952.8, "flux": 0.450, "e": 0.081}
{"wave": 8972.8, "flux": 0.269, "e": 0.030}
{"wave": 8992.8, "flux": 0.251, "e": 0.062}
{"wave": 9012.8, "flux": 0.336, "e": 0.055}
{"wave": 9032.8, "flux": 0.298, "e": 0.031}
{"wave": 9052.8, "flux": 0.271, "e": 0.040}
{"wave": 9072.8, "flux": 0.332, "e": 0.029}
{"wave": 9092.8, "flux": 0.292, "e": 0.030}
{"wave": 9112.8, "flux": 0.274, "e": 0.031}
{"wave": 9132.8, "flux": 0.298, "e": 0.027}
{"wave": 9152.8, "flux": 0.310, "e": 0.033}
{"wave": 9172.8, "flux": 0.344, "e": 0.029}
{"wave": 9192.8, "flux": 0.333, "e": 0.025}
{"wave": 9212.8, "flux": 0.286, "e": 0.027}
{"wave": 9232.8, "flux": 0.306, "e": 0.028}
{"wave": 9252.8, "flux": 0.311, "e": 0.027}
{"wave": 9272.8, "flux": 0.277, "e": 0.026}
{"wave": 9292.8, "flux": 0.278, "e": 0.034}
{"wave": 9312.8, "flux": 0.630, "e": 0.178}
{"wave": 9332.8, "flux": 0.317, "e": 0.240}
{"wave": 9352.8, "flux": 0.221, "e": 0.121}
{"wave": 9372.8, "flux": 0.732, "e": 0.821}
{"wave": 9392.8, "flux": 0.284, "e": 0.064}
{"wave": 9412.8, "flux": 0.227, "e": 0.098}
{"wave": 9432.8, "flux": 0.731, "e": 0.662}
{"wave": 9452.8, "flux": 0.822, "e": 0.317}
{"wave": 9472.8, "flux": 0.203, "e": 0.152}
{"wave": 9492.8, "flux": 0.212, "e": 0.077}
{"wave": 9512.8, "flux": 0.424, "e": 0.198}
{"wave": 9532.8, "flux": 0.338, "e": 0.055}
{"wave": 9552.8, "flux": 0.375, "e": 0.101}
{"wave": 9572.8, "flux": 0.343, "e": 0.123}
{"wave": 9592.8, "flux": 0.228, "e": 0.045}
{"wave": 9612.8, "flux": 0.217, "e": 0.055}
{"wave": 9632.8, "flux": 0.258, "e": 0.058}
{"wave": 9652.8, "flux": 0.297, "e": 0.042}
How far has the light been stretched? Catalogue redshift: 0.10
